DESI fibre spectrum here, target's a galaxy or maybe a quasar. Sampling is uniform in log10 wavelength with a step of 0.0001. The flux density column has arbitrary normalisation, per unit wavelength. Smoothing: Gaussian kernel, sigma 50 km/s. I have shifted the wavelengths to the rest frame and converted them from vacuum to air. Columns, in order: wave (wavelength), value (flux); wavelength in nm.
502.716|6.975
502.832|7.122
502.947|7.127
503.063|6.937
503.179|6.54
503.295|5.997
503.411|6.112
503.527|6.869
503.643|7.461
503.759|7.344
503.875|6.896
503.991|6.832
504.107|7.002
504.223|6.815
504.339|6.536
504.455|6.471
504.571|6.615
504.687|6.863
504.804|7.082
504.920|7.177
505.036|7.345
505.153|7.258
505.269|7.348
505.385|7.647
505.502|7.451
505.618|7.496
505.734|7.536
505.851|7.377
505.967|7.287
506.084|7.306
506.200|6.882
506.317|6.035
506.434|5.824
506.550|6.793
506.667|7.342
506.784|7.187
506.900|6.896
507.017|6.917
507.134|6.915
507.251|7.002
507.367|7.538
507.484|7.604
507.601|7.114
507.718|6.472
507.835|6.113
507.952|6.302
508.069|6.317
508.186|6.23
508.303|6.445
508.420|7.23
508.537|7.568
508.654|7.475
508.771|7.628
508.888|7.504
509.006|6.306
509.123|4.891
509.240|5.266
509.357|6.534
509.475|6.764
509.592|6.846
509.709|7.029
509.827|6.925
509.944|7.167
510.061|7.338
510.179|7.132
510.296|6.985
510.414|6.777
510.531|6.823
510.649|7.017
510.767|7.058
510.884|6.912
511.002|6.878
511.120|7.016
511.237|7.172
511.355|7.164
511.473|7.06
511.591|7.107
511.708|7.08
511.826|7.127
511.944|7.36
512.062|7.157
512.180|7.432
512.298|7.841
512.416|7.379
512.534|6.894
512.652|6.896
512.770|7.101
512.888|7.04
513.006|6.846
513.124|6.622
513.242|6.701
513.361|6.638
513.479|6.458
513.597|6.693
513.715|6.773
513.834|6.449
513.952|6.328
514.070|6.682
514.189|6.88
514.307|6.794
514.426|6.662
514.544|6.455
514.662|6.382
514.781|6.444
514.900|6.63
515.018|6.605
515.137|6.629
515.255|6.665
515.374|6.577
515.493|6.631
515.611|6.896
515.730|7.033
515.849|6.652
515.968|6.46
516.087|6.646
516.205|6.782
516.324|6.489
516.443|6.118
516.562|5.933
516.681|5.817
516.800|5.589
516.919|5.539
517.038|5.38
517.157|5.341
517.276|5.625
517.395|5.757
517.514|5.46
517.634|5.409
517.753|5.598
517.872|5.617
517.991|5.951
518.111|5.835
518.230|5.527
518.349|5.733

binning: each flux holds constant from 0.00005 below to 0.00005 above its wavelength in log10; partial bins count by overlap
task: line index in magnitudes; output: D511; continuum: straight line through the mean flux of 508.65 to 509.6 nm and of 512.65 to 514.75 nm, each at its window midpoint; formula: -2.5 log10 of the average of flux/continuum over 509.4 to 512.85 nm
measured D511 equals -0.08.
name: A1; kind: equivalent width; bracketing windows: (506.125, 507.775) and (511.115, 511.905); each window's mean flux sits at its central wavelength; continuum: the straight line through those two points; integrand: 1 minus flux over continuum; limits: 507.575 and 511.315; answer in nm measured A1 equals 0.12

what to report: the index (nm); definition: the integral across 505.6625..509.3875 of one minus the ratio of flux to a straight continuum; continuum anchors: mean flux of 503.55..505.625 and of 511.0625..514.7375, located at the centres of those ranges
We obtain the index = 0.11 nm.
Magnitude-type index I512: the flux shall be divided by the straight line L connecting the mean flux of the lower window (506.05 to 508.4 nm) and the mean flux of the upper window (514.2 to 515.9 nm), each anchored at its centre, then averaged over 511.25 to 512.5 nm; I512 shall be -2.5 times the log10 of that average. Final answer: -0.09 mag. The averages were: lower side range 6.76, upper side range 6.65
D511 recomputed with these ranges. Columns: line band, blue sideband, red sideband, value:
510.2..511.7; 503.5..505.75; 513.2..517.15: -0.05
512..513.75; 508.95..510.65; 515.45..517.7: -0.09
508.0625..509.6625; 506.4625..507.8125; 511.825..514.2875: 0.05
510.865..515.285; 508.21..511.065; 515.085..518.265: -0.06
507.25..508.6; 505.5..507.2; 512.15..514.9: 0.02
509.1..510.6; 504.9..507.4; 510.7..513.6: 0.06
